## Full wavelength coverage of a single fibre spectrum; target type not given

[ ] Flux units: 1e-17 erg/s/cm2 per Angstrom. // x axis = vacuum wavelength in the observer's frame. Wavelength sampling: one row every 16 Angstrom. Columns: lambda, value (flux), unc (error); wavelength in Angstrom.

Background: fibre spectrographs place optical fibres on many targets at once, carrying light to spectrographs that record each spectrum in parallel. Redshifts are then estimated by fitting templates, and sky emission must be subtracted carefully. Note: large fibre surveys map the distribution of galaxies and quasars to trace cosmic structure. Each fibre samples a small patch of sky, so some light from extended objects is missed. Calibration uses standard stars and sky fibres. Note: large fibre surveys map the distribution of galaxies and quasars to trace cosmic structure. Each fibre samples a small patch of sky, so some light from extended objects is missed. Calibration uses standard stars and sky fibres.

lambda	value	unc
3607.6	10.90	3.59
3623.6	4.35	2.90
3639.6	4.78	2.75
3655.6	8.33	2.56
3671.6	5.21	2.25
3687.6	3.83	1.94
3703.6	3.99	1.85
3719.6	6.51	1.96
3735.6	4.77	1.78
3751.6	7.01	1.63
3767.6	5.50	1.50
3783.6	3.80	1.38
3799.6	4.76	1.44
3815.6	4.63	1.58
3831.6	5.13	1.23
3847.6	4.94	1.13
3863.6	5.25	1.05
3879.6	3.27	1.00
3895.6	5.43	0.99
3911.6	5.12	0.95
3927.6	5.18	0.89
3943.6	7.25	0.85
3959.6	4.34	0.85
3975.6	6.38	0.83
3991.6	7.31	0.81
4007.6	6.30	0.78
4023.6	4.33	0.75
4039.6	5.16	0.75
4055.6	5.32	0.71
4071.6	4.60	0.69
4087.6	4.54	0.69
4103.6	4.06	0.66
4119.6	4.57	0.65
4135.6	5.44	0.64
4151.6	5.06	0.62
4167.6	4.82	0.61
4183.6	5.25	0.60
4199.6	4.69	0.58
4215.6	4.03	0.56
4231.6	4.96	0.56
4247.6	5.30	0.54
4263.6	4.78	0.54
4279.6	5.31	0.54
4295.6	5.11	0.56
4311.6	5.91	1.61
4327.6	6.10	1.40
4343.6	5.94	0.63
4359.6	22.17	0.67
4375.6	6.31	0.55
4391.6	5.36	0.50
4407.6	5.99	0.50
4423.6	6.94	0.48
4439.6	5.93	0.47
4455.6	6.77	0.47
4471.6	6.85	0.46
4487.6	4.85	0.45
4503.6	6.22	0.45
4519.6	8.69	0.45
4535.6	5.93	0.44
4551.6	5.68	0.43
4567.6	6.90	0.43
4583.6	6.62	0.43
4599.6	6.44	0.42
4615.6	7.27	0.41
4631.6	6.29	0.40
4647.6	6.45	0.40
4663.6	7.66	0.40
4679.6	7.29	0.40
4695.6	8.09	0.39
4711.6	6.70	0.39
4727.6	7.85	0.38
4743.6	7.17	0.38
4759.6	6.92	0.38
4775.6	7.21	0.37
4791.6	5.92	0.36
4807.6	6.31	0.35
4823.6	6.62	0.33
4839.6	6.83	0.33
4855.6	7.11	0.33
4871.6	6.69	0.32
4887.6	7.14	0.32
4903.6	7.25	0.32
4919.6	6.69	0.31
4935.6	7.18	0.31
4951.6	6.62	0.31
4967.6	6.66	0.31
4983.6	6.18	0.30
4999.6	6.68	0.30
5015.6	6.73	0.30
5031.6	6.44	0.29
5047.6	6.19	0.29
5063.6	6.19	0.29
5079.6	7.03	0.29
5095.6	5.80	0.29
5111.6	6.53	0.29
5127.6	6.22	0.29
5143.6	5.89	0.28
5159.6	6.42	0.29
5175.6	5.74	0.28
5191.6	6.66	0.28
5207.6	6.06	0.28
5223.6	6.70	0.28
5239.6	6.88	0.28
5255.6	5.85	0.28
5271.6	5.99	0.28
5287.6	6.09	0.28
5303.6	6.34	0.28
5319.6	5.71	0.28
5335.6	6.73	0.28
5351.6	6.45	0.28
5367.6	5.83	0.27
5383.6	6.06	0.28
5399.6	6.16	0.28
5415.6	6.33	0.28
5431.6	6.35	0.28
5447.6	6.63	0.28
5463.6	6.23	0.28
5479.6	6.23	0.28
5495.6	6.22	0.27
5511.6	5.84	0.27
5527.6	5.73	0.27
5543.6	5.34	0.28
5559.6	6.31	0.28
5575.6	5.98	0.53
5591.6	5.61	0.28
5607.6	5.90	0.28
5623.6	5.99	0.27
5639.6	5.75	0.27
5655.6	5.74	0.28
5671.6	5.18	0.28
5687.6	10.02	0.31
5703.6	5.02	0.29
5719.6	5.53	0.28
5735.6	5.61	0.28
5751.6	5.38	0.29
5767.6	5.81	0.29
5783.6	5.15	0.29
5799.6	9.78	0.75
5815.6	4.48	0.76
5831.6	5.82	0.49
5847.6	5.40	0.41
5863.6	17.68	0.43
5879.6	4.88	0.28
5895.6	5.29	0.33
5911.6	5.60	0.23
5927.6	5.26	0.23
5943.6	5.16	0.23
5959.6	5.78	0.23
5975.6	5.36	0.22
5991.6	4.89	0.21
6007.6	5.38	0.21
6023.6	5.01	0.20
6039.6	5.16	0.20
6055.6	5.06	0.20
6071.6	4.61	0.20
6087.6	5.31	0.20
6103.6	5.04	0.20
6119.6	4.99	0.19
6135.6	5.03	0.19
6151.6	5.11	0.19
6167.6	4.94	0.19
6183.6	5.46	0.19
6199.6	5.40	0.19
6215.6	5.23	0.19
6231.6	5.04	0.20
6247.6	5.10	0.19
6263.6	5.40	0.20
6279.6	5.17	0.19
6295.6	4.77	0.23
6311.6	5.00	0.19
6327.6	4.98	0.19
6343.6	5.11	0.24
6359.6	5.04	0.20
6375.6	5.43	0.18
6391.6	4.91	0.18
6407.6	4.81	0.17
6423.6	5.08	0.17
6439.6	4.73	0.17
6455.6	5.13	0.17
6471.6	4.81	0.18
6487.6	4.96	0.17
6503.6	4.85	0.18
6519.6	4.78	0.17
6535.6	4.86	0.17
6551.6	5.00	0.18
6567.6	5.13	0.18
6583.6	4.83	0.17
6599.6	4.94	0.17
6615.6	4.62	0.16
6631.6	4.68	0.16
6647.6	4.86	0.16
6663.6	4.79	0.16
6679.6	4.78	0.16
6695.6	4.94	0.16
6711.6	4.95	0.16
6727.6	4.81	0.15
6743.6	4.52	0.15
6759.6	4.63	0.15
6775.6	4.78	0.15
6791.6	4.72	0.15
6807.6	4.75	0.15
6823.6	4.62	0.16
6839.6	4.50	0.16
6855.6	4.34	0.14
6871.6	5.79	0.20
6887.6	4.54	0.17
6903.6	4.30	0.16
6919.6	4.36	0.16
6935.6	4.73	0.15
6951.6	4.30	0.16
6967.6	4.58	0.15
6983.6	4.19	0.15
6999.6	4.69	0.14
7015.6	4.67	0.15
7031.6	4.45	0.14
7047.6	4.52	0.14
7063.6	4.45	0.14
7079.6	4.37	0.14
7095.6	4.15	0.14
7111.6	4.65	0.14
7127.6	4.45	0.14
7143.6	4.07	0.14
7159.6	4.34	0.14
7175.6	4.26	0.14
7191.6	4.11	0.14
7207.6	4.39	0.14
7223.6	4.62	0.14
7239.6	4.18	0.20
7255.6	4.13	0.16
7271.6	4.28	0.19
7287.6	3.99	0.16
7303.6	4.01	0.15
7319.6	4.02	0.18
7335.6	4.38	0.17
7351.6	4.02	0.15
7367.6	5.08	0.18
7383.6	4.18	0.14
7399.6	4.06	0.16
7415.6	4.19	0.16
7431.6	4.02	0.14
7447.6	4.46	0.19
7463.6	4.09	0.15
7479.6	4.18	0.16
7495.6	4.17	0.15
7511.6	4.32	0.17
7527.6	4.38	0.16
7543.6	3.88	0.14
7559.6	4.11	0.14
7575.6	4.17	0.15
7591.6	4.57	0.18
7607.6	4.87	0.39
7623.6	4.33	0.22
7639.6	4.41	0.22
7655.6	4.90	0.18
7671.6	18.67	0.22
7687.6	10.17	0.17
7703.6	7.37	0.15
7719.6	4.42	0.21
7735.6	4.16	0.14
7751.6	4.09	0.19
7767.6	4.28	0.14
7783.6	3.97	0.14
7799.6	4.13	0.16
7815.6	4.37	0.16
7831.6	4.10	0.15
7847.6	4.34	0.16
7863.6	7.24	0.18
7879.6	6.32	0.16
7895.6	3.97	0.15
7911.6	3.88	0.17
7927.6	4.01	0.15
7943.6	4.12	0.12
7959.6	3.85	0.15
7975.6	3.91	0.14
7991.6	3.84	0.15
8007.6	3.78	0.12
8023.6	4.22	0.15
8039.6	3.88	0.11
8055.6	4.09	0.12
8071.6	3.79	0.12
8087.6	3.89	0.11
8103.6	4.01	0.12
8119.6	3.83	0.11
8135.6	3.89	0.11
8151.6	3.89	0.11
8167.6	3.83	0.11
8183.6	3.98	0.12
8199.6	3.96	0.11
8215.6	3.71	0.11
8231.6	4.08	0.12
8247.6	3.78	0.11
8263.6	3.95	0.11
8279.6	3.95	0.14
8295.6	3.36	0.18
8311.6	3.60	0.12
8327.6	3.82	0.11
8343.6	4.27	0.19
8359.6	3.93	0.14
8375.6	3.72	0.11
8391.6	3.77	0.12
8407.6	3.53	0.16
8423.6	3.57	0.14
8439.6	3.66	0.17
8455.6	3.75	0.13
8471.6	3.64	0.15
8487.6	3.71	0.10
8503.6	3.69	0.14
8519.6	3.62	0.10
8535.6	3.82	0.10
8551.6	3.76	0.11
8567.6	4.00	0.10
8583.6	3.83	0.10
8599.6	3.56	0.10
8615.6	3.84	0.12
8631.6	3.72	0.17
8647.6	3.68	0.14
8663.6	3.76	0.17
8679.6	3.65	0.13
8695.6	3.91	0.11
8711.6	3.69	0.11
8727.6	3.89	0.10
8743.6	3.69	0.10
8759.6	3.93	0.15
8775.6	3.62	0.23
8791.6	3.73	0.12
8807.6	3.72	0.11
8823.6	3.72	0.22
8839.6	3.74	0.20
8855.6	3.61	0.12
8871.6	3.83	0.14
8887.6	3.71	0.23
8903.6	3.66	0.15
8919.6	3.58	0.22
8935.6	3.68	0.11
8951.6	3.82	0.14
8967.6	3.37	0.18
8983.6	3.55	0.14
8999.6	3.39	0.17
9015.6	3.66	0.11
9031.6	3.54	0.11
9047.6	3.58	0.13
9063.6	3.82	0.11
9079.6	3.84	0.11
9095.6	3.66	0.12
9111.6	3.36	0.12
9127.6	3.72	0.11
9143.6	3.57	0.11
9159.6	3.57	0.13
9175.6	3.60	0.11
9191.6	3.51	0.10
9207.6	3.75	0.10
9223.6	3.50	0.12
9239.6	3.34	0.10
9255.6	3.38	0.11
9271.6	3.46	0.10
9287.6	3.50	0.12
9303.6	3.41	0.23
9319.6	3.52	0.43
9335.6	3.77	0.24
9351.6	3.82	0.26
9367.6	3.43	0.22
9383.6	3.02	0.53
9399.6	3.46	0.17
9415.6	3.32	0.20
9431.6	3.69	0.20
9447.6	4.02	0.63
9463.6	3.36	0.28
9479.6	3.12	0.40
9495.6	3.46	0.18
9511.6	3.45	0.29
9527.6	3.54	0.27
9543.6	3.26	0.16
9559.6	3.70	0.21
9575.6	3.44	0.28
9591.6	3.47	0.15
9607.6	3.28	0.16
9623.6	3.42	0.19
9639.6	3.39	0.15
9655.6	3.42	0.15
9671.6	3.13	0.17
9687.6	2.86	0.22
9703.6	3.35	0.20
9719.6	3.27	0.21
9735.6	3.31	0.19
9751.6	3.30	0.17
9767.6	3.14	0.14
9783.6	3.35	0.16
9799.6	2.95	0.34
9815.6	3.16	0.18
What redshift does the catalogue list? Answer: 0.170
